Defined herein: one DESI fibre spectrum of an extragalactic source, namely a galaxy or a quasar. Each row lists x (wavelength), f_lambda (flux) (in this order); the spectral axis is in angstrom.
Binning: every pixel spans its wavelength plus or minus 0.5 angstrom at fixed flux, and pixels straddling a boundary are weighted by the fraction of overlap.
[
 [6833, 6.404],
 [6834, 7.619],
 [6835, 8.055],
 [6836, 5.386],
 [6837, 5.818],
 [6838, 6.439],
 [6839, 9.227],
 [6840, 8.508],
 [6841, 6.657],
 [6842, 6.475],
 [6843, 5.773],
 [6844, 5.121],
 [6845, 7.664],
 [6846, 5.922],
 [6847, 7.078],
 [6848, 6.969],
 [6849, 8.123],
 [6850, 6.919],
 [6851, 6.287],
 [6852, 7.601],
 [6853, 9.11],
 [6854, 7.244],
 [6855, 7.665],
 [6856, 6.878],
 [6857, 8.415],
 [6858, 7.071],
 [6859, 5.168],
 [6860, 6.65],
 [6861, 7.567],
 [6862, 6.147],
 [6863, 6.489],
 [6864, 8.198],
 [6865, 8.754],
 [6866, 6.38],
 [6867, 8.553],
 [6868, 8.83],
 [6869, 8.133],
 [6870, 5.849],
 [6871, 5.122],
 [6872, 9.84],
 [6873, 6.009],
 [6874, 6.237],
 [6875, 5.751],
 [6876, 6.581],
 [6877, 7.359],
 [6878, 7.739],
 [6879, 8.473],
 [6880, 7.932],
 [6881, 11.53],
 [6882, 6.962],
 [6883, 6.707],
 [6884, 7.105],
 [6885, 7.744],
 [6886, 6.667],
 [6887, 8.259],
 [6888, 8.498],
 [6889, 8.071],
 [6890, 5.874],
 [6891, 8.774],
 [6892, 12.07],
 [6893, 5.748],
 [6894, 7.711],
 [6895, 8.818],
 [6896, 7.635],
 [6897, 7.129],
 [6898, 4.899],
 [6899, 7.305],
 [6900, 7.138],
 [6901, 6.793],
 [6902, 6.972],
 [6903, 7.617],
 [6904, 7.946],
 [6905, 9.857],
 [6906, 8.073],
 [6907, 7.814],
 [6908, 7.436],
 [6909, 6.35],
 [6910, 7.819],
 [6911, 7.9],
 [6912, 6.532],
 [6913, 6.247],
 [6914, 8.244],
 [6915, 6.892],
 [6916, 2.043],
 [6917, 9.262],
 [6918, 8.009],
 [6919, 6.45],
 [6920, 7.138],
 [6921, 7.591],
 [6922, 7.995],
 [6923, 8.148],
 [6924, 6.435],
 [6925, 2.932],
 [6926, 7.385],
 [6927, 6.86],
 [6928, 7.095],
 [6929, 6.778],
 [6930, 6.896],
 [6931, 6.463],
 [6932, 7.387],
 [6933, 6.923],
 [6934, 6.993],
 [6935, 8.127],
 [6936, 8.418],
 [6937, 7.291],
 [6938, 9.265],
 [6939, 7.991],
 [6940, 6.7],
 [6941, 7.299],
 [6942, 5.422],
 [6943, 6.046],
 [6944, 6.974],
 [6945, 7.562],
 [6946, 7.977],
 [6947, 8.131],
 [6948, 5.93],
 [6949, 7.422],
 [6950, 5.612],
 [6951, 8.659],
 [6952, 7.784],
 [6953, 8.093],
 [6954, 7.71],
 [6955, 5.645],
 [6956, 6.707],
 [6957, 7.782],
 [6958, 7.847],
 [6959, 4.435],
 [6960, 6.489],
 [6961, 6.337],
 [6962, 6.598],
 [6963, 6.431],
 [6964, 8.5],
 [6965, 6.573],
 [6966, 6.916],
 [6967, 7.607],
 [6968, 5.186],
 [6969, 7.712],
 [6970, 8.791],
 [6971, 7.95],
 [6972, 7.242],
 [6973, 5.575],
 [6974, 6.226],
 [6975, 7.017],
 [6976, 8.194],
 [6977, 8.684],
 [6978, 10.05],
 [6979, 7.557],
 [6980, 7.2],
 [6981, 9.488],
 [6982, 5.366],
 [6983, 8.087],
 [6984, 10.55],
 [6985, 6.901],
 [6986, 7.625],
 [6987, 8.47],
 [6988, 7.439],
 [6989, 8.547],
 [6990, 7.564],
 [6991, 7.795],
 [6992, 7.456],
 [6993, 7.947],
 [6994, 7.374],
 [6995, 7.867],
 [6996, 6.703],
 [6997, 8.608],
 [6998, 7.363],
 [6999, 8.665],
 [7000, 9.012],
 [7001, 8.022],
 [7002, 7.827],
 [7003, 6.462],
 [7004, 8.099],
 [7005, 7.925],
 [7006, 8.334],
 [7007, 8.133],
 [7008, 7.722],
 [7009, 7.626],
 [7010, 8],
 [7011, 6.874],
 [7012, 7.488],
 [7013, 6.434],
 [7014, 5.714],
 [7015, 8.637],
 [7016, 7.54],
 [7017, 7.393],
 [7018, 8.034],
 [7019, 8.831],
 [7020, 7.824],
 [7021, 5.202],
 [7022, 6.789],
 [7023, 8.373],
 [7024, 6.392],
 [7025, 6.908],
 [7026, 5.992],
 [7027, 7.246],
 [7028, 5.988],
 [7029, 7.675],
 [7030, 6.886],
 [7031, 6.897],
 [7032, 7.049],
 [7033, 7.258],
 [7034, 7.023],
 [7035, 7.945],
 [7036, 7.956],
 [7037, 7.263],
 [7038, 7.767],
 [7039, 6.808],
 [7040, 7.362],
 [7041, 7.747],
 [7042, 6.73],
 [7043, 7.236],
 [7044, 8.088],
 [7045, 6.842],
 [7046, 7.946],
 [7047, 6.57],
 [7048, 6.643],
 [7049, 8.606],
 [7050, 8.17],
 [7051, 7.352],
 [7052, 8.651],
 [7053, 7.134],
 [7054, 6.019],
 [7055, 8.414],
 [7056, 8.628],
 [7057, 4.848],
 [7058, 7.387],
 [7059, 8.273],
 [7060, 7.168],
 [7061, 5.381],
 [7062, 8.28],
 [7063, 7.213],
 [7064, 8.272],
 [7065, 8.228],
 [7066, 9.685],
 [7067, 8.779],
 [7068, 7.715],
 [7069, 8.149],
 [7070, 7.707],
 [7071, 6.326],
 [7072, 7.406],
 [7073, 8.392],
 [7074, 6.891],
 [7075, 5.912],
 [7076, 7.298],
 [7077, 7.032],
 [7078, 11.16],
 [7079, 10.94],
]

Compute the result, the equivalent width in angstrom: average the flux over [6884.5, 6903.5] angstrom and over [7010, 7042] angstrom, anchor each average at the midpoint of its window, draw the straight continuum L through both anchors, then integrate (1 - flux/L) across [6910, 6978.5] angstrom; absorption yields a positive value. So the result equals 2.88 angstrom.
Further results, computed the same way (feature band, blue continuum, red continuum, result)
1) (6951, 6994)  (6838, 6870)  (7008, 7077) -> -0.7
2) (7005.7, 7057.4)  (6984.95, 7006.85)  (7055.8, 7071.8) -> 2.6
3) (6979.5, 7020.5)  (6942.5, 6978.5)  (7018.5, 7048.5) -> -3.4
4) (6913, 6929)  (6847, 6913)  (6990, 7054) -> 1.4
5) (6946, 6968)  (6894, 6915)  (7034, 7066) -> 1.3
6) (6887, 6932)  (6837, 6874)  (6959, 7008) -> 0.4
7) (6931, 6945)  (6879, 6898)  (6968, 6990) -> 1.0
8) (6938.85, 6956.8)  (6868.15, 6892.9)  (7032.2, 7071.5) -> 1.2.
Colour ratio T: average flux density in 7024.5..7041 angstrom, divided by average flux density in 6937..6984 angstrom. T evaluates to 0.98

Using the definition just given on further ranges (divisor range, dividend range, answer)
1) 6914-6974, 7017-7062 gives 1.03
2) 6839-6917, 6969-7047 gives 1.03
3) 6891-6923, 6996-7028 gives 1.01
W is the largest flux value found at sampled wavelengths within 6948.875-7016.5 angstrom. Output 10.55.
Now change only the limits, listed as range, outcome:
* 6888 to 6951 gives 12.07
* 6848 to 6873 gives 9.84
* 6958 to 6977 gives 8.791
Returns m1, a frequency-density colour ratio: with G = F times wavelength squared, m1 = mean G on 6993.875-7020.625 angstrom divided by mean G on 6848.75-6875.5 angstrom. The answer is 1.12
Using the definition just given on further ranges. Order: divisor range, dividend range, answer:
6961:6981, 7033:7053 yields 1.03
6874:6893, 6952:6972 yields 0.92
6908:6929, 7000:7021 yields 1.14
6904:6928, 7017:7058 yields 1.06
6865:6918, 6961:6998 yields 1.04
